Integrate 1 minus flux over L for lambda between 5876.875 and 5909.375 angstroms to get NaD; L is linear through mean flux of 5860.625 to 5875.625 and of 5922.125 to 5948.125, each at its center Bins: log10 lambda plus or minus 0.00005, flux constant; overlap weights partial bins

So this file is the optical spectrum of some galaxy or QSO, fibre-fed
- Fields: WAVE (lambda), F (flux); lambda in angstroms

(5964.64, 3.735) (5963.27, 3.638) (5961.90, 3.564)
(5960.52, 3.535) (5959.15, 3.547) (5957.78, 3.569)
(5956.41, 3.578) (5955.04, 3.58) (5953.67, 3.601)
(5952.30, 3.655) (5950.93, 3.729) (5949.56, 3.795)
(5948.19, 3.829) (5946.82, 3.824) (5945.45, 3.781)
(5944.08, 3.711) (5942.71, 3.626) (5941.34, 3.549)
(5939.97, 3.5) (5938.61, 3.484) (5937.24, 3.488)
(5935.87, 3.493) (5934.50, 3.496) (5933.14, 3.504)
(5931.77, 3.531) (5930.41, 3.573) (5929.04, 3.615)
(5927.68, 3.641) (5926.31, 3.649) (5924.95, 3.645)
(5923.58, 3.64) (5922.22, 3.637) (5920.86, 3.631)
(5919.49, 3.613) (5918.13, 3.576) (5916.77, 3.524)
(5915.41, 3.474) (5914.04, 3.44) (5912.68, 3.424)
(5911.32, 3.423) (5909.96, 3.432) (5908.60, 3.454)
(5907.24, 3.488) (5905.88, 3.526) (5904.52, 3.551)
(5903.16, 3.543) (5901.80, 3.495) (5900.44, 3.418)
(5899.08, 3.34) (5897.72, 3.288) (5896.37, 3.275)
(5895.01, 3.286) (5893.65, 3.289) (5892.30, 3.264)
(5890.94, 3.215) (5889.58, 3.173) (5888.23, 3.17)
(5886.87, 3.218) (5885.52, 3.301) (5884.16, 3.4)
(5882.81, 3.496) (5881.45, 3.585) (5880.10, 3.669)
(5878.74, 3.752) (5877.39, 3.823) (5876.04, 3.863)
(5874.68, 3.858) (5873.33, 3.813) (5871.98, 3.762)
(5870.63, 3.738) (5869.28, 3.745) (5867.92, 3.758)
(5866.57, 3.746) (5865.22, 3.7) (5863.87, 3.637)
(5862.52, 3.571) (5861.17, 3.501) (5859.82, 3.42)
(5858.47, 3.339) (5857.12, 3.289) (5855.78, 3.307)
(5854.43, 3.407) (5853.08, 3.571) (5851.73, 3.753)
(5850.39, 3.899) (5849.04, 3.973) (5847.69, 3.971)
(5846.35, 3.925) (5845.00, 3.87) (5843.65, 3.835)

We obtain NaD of 2.3 angstroms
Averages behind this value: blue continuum 3.71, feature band 3.42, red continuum 3.6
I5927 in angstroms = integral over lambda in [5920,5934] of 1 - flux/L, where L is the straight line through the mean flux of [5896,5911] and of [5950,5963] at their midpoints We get -0.4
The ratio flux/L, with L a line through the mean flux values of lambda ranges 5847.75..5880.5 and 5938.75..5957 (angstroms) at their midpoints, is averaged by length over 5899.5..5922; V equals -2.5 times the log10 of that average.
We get 0.05 mag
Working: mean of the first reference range 3.67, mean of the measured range 3.5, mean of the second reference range 3.67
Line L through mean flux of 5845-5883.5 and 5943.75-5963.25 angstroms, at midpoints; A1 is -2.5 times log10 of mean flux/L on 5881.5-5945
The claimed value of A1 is 0.06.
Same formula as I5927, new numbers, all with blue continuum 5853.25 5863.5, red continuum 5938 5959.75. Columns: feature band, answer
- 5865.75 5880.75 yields -1.37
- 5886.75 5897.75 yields 0.83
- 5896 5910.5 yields 0.38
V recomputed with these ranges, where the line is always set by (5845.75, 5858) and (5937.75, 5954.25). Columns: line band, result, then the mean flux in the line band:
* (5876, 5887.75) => 0.038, 3.54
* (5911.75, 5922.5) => 0.042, 3.53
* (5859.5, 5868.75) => 0.014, 3.63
